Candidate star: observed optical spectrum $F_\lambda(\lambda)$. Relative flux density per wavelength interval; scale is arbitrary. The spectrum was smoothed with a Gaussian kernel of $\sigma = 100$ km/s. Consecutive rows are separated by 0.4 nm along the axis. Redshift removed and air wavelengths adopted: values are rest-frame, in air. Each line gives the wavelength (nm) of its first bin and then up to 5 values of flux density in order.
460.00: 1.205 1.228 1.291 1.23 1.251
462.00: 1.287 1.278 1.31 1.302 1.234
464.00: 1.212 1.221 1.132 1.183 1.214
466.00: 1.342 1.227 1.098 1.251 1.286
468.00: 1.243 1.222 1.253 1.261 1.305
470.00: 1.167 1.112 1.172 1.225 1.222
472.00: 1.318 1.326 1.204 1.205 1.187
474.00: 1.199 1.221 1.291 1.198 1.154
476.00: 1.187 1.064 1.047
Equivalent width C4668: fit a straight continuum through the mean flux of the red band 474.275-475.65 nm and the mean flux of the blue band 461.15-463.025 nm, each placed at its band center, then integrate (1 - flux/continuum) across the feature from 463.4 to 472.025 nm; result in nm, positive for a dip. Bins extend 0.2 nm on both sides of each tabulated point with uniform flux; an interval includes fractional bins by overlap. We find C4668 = 0.214 nm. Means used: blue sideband 1.27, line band 1.22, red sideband 1.22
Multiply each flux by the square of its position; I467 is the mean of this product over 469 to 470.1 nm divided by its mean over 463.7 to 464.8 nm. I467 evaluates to 1.06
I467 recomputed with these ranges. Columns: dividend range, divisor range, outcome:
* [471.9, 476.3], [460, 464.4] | 1.02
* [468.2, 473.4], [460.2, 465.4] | 1.02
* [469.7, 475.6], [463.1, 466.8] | 1.03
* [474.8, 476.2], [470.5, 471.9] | 1.01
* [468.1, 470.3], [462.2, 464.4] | 1.00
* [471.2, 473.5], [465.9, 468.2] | 1.03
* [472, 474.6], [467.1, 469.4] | 1.00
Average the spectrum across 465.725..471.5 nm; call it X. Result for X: 1.23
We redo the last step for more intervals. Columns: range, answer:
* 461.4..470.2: 1.24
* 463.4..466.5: 1.22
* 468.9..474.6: 1.22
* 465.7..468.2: 1.24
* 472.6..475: 1.22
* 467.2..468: 1.27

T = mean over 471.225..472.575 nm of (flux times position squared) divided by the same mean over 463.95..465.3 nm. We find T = 1.1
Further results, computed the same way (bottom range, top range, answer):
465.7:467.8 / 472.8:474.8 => 1.01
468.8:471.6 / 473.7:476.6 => 1.00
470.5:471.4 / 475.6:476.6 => 0.97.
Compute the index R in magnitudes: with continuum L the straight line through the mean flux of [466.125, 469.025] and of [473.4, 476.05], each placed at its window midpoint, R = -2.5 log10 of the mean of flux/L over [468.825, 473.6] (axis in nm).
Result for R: -0.01 mag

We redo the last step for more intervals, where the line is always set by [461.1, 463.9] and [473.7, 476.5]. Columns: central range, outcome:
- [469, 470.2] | -0.016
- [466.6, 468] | 0.021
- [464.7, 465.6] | 0.072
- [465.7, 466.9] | 0.013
